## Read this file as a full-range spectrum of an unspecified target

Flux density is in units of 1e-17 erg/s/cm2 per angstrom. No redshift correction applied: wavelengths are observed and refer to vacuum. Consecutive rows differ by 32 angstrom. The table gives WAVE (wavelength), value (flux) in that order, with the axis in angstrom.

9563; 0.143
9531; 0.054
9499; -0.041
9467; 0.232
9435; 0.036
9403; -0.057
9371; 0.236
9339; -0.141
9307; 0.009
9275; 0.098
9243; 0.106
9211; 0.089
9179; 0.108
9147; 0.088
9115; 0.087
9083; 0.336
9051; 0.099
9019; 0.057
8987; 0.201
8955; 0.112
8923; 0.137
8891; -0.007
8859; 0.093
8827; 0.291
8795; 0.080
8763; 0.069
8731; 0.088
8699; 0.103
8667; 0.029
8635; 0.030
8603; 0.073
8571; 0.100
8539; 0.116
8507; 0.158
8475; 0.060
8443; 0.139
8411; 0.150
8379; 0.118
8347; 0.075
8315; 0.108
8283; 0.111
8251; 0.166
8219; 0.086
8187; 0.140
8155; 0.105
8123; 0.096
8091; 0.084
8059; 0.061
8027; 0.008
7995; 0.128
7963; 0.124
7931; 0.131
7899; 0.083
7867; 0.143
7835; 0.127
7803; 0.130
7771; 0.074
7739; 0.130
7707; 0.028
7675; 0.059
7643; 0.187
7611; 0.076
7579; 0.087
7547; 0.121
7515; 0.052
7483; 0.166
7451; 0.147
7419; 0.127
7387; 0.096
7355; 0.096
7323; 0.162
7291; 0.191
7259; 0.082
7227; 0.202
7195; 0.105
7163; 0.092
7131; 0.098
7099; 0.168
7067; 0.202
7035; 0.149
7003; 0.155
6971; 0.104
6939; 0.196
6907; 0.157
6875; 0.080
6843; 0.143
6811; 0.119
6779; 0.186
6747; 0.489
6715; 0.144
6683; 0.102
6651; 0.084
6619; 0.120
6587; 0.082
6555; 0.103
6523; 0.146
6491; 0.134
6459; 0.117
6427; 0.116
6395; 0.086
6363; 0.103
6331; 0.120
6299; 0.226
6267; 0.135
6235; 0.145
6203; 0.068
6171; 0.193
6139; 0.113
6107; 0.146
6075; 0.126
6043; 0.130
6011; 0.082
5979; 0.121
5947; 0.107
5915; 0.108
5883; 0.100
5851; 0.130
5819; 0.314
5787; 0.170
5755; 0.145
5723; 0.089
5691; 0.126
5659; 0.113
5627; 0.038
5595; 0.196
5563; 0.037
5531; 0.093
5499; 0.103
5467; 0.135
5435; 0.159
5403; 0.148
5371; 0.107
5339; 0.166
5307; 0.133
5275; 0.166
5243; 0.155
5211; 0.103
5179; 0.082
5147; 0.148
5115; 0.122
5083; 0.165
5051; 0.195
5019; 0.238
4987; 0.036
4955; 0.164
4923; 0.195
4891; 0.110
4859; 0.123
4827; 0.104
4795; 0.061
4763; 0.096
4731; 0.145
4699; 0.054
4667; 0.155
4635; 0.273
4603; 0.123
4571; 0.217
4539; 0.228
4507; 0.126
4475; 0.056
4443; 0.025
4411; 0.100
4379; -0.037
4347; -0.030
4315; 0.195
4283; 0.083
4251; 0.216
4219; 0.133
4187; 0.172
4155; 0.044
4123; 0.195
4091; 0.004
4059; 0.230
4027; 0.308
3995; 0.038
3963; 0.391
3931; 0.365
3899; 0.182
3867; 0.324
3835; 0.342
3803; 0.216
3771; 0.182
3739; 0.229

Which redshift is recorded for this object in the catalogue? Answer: 0.813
